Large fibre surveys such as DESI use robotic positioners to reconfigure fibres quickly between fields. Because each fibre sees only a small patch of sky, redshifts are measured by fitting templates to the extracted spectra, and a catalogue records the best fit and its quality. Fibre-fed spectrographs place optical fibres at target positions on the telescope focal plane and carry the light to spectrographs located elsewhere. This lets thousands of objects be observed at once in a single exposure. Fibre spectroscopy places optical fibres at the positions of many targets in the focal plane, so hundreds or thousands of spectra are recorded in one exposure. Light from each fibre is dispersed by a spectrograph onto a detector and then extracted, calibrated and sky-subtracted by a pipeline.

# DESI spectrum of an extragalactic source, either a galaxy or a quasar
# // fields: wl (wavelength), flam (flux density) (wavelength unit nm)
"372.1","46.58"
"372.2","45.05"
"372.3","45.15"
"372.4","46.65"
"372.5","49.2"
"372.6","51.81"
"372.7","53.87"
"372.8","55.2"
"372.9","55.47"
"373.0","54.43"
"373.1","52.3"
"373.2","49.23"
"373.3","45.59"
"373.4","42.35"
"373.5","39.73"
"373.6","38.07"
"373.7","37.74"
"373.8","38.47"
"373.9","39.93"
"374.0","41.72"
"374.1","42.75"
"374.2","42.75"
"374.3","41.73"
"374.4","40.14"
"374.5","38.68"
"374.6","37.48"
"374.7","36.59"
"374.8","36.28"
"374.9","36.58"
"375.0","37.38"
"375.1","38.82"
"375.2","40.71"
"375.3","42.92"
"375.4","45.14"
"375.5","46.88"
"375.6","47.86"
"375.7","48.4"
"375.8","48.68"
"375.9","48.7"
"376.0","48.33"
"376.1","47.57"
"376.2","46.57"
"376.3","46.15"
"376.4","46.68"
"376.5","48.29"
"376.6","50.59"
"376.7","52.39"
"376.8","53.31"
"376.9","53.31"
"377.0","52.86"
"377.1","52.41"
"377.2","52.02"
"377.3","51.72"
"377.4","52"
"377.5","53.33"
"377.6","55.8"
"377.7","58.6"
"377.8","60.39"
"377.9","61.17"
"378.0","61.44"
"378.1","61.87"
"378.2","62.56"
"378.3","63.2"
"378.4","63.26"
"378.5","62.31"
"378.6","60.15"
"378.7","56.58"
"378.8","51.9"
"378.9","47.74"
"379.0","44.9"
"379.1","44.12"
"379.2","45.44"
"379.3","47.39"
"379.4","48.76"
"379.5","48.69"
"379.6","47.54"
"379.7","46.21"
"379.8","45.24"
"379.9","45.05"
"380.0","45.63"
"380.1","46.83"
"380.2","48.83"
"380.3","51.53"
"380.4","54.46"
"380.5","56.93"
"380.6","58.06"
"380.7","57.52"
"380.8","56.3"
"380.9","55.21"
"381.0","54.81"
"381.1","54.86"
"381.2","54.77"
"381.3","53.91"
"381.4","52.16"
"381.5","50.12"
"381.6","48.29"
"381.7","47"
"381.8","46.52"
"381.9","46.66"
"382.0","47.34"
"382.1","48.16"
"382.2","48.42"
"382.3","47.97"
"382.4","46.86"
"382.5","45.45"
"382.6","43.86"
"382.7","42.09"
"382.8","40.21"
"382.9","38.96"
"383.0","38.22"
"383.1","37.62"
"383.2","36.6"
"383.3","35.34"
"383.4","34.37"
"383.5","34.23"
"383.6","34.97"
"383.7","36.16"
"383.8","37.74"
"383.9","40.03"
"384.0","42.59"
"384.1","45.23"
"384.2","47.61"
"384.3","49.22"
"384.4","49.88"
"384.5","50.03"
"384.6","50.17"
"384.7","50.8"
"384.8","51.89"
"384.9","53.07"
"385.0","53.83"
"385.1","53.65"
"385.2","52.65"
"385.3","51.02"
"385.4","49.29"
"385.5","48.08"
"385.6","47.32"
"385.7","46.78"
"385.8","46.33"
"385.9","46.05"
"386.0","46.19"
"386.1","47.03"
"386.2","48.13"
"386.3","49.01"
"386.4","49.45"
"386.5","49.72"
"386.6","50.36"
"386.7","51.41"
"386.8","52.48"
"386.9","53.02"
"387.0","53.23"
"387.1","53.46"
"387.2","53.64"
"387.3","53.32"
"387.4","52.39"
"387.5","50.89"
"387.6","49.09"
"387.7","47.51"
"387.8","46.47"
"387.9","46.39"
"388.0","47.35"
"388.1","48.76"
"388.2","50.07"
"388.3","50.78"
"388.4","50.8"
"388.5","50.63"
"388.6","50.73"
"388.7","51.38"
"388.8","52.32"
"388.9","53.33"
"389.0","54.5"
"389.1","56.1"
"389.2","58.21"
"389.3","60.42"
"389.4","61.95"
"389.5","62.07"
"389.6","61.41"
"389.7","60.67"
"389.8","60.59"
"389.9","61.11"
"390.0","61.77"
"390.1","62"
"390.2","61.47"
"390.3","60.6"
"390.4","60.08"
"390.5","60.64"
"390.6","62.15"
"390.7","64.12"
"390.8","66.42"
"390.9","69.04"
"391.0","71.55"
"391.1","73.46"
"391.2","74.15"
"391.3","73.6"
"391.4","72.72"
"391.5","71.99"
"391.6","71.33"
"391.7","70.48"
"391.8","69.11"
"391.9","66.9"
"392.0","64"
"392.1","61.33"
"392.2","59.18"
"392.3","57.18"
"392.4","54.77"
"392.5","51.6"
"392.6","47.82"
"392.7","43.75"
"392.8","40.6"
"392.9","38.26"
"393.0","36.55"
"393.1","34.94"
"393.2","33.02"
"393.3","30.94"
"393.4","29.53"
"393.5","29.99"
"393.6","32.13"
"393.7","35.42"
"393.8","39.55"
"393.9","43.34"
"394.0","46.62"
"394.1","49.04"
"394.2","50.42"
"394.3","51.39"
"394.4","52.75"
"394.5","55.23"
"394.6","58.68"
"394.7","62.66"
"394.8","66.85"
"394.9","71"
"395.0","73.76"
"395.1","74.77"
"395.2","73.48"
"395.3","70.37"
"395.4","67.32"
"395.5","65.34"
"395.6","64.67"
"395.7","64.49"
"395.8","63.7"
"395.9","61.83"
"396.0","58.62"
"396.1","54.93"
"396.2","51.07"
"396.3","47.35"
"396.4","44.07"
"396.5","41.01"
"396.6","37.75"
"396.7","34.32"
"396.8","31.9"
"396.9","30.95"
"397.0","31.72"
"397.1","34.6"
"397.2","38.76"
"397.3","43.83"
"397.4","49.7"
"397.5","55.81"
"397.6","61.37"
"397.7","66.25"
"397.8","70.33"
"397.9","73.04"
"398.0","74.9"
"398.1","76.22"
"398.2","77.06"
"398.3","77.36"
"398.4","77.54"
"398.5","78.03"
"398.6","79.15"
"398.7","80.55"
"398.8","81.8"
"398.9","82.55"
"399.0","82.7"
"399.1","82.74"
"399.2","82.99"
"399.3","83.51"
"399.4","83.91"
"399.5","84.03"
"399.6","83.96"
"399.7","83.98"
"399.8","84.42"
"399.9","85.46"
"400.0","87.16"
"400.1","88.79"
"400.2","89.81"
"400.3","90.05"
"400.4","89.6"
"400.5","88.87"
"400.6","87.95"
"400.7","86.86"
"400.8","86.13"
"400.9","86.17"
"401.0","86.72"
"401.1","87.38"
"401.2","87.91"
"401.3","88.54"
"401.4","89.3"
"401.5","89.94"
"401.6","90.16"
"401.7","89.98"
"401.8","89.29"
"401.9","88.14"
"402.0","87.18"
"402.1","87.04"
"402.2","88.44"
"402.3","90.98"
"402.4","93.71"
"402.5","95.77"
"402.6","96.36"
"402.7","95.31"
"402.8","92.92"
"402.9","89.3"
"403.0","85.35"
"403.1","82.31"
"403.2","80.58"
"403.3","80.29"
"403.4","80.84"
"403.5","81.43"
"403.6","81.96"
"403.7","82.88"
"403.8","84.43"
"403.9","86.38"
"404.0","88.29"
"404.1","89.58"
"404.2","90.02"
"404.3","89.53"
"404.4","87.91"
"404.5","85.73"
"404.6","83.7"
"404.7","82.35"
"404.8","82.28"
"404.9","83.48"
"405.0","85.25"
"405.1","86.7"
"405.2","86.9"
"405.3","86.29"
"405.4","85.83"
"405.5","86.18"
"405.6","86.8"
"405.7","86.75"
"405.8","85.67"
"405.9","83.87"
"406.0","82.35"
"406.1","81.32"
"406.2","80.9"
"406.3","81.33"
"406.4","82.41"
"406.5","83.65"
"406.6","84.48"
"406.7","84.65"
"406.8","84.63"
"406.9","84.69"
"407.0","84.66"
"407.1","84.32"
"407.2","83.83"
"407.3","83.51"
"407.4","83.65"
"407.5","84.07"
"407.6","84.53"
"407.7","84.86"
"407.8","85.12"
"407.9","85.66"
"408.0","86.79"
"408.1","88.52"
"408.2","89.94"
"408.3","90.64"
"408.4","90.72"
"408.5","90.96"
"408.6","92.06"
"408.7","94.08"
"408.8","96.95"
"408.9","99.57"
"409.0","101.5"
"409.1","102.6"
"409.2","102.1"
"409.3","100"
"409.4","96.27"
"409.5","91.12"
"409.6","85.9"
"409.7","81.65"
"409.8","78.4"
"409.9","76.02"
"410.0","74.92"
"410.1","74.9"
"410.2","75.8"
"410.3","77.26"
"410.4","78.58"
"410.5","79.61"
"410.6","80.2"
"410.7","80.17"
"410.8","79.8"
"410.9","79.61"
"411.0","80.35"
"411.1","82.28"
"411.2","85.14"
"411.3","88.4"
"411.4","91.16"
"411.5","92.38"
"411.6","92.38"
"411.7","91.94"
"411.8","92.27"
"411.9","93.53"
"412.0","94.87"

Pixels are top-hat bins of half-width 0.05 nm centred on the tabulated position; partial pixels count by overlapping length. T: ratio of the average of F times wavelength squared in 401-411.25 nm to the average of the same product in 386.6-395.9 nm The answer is 1.66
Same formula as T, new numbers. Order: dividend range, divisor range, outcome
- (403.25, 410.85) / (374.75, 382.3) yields 1.96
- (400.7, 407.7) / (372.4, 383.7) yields 2.05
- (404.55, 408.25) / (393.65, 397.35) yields 1.70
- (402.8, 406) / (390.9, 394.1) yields 1.72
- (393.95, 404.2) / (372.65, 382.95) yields 1.69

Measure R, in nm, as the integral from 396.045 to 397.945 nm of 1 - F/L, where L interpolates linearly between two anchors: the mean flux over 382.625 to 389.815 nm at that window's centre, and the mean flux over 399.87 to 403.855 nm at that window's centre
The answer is 0.72 nm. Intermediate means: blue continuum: 48.8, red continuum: 87.8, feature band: 47.3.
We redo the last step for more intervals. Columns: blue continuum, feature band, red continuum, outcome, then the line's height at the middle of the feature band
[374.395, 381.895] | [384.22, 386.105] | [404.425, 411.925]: 0.29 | 58.6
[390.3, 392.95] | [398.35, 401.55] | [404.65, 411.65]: -0.48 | 74.1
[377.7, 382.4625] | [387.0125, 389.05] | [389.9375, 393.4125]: 0.20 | 56.4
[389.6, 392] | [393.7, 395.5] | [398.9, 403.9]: 0.37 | 73.6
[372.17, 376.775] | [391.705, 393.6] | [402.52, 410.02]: 0.59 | 68.9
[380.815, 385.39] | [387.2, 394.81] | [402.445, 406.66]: 0.74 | 60.8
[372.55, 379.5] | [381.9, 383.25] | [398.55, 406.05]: 0.34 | 58.1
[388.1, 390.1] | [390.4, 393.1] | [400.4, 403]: 0.09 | 63.2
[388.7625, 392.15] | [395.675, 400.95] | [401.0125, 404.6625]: 0.71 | 79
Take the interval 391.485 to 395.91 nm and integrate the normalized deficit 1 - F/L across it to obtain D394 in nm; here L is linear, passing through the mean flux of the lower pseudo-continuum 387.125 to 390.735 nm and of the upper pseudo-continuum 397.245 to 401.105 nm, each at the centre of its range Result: 0.81 nm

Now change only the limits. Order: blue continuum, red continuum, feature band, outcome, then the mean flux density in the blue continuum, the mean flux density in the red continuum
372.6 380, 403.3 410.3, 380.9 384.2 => 0.69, 48.5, 86.2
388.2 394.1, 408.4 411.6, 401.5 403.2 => -0.36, 55.3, 86.9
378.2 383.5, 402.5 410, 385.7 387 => 0.18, 48.8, 86.9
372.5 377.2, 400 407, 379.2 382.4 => 0.23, 45.6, 86.6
